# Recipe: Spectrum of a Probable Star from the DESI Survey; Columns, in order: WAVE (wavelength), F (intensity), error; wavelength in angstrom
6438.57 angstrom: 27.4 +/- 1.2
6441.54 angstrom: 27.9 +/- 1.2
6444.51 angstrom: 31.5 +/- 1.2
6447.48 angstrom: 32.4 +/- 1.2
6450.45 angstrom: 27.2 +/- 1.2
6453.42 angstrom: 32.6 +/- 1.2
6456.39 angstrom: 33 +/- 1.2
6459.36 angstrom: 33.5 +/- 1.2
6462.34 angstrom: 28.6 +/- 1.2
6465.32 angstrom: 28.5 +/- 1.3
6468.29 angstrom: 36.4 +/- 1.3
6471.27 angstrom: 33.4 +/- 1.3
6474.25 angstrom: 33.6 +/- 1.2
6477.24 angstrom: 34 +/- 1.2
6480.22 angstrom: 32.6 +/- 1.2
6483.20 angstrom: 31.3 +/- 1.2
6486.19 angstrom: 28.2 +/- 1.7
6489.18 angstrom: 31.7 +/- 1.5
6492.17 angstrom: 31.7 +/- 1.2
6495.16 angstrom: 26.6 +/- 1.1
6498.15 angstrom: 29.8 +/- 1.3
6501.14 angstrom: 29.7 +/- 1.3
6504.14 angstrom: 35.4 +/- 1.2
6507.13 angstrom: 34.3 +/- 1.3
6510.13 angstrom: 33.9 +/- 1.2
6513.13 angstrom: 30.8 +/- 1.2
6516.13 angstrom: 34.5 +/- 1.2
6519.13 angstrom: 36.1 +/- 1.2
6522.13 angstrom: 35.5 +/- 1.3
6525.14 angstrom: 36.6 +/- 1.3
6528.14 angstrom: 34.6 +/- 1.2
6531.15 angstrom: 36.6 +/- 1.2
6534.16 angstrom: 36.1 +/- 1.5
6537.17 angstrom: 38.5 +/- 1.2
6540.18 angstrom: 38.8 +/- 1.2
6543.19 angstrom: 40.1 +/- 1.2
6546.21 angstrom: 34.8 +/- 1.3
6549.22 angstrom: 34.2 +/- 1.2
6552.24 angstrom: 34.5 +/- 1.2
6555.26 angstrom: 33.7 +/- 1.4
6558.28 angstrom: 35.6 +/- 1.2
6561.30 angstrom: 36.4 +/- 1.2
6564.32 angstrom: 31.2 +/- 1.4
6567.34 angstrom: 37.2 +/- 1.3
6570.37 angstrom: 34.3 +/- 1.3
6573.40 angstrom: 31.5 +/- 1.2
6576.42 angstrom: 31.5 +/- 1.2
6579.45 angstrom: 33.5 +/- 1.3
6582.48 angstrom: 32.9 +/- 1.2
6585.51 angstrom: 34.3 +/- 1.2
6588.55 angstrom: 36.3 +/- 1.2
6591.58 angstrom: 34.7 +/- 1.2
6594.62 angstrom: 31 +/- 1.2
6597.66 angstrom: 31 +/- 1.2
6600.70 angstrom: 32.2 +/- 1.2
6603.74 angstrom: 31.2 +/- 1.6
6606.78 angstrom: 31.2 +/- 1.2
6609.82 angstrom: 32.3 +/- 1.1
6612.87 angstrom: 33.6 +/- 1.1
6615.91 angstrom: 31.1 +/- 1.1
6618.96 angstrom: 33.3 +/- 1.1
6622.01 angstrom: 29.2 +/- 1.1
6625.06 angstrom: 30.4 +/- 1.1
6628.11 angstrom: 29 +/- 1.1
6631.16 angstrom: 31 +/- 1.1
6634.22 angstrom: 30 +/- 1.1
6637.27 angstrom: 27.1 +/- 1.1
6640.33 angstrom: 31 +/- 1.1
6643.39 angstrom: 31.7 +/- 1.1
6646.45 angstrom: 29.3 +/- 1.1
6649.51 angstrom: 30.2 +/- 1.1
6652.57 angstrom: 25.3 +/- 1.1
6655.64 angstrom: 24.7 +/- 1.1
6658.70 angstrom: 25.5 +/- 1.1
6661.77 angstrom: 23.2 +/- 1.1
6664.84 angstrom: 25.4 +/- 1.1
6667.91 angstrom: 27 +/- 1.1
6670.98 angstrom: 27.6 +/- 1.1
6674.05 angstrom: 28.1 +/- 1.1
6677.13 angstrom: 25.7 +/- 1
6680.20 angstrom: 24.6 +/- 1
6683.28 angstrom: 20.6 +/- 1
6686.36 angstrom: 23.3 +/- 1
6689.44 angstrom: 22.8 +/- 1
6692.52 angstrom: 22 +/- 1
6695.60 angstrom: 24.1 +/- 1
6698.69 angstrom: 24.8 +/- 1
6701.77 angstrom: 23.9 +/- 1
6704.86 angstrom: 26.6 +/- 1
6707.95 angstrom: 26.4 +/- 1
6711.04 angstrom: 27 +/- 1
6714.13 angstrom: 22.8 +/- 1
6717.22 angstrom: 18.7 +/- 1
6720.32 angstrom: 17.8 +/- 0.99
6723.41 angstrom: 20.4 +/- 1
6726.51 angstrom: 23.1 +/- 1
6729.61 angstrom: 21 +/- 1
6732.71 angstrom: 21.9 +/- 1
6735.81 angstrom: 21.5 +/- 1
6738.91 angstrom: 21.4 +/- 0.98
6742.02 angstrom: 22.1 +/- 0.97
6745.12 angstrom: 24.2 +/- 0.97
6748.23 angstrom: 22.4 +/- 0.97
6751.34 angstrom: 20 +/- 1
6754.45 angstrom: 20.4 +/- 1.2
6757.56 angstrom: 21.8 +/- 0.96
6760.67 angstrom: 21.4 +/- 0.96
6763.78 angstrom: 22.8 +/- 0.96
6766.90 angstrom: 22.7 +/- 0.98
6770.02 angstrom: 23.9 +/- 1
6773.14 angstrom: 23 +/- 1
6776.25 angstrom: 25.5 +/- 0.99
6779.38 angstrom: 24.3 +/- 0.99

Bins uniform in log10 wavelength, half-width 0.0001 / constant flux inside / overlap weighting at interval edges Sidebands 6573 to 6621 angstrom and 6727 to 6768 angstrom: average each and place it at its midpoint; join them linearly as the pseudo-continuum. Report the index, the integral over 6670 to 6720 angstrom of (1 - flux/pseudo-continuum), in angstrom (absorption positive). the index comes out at 2.9 angstrom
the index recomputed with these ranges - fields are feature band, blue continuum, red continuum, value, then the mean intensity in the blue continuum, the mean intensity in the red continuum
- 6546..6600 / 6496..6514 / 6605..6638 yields -4.1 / 32.2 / 30.8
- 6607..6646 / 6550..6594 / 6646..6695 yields -2.2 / 34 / 25.2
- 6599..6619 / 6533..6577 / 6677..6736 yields -0.8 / 35.3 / 22.9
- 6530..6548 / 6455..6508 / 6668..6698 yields -4.7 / 31.8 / 24.5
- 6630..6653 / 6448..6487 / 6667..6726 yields -3.4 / 31.8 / 23.9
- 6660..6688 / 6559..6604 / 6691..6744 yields 1.1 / 33.4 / 22.7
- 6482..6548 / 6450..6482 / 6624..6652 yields -4.9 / 32.3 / 29.8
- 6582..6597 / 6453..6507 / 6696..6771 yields -3.2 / 31.8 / 22.5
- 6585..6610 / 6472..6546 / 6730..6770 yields -2.7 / 33.8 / 21.9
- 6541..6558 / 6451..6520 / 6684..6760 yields -3.5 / 32.1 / 22.5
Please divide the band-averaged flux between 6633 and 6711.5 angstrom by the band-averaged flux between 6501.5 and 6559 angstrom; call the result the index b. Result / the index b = 0.7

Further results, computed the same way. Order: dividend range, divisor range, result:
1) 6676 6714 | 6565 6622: 0.74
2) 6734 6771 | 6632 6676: 0.80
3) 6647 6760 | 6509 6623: 0.69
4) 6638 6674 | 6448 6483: 0.85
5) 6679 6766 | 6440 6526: 0.70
